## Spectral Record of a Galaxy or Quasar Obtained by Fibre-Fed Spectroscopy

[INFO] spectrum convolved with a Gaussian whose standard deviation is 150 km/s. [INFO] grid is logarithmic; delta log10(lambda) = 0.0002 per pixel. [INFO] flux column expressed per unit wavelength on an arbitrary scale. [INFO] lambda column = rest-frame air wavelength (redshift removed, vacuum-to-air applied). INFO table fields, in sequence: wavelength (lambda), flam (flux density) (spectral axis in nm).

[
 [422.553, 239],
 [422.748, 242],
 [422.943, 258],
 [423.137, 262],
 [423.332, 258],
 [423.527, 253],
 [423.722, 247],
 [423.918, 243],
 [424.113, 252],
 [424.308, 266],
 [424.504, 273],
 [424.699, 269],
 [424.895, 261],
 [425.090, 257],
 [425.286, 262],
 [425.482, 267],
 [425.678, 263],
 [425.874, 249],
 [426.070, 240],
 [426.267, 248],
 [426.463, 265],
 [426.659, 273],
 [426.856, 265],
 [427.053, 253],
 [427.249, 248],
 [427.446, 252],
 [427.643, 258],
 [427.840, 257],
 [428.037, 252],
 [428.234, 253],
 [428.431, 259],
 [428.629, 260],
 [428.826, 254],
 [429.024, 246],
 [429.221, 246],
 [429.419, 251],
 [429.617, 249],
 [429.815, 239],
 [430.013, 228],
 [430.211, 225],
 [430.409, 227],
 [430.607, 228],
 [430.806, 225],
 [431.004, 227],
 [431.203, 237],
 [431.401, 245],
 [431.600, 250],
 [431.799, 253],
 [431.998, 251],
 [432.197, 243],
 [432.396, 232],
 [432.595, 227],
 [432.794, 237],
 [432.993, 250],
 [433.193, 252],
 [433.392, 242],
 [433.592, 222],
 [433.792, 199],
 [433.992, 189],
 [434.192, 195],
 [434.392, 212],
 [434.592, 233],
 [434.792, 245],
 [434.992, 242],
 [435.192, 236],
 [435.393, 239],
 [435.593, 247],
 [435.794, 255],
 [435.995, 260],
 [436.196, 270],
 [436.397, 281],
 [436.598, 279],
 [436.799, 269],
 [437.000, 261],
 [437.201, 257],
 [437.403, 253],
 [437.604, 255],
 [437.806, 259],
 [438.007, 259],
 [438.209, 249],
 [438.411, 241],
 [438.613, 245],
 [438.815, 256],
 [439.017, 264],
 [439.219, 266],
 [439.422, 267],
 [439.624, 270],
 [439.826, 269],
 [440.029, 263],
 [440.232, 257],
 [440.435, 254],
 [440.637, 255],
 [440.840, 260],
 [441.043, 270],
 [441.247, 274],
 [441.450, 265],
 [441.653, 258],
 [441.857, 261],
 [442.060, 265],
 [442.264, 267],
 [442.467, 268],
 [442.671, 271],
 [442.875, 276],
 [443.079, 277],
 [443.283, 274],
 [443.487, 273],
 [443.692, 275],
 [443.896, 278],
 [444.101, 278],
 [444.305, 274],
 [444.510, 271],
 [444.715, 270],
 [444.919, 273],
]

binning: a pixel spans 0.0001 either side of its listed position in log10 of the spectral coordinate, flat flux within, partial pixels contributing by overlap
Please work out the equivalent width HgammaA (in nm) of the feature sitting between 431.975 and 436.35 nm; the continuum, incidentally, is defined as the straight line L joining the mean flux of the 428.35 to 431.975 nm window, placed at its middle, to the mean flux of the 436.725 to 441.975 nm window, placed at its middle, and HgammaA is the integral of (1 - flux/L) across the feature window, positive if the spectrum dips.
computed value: 0.245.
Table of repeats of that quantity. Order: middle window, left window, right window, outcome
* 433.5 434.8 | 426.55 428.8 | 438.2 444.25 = 0.248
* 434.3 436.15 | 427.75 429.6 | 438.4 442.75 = 0.116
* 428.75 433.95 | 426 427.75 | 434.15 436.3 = 0.222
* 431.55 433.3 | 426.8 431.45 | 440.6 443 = 0.047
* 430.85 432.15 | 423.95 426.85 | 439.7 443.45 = 0.096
